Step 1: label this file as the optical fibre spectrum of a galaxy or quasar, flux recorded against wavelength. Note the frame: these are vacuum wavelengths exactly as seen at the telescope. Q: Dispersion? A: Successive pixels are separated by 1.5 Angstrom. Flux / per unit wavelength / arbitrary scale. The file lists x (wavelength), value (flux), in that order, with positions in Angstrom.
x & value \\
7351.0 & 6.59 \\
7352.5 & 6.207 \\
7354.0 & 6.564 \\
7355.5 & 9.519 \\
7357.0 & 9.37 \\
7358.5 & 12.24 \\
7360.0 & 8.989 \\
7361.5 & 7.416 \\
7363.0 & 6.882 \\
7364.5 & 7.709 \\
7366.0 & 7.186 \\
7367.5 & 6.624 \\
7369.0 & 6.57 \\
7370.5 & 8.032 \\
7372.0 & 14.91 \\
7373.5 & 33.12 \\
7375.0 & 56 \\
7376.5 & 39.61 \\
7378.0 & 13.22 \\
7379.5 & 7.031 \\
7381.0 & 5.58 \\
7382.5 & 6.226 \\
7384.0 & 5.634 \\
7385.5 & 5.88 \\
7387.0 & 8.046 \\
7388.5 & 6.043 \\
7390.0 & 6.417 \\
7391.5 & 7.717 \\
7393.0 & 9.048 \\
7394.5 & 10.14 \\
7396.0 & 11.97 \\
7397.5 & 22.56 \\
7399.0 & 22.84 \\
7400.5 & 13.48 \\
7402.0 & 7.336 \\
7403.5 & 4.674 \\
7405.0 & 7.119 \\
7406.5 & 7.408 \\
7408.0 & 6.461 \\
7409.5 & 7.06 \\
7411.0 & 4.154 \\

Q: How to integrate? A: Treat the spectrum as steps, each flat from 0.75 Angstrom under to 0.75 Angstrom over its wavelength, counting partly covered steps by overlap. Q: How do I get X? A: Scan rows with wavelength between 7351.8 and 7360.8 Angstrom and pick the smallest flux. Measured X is 6.207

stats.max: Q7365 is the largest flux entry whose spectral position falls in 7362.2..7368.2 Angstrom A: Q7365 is 7.709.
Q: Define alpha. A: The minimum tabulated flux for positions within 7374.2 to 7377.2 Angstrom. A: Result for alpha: 39.61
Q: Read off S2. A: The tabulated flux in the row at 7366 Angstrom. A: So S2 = 7.186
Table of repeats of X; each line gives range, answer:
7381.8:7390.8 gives 5.634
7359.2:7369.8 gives 6.57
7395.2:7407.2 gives 4.674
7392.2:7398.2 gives 9.048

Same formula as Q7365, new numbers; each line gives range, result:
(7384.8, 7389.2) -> 8.046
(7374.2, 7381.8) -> 56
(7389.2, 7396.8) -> 11.97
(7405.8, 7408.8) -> 7.408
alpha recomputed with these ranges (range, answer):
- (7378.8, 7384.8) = 5.58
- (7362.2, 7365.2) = 6.882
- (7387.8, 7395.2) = 6.043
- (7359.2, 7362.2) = 7.416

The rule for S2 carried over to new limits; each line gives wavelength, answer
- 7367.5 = 6.624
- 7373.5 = 33.12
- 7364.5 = 7.709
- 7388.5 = 6.043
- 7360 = 8.989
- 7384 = 5.634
